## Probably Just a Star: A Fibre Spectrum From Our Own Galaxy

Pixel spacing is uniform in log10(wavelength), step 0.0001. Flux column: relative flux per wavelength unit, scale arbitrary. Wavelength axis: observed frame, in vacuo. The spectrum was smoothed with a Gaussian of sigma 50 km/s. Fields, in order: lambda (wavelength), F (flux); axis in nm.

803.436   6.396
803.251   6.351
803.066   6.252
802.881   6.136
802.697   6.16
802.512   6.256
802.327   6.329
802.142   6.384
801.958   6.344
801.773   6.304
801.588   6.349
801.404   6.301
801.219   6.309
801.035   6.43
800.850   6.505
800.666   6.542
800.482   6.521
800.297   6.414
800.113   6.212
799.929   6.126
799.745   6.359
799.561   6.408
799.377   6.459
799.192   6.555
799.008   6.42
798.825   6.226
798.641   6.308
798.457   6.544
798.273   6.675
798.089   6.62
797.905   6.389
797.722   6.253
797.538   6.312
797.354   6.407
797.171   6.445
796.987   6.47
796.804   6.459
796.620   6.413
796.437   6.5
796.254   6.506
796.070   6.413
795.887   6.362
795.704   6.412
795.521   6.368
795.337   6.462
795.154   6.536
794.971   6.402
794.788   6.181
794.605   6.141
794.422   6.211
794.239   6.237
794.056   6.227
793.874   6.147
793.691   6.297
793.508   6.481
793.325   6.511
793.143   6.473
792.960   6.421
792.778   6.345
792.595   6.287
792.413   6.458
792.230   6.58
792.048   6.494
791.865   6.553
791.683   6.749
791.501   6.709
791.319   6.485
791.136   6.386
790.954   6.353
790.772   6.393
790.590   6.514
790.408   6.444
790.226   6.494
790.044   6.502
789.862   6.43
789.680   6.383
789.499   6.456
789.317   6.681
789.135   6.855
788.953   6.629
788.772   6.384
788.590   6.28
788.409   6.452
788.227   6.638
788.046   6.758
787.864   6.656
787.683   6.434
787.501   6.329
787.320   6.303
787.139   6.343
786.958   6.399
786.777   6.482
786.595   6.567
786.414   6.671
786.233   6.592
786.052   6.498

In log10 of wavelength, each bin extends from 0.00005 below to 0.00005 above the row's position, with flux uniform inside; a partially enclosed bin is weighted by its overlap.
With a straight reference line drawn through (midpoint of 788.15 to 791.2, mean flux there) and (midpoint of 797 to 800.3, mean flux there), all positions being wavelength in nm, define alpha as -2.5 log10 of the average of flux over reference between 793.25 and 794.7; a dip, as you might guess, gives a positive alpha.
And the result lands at 0.03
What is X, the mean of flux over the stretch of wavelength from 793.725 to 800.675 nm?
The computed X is 6.38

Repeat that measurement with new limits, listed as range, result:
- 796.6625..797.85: 6.39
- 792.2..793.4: 6.43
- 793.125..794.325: 6.33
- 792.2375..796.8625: 6.37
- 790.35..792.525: 6.51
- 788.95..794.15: 6.47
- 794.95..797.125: 6.44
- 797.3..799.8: 6.42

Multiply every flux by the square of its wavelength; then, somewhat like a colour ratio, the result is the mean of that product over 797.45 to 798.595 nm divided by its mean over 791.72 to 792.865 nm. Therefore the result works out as 1.0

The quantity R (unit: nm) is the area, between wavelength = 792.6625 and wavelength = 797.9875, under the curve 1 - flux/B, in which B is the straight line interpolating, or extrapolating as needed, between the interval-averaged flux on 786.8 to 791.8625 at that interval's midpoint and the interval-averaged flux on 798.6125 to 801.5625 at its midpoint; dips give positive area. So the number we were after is 0.052 nm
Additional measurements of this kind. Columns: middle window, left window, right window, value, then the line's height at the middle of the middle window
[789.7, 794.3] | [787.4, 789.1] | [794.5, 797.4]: 0.02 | 6.46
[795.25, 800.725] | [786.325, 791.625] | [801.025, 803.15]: -0.05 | 6.36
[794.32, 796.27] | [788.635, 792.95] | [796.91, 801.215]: 0.03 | 6.45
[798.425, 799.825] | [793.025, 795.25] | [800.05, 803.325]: -0.02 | 6.33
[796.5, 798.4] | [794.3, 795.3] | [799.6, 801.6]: -0.03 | 6.33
